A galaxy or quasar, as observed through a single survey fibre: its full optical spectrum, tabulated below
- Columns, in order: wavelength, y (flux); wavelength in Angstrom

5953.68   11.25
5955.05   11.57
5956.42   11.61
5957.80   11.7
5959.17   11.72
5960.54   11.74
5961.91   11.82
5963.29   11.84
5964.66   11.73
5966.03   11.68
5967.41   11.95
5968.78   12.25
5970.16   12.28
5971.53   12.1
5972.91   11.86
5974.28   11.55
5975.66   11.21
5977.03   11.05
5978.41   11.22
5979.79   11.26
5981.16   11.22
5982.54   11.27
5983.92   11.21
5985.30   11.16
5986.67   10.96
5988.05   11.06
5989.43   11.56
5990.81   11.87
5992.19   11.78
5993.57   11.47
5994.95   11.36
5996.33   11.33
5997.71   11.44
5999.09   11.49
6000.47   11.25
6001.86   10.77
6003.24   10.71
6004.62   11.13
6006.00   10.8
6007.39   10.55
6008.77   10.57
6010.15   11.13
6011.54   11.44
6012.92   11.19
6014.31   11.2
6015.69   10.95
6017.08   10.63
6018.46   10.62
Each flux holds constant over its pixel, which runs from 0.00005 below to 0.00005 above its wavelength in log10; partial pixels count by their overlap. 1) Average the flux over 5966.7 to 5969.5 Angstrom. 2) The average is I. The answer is 12.1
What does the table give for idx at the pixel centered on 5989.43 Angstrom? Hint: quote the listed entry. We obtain 11.56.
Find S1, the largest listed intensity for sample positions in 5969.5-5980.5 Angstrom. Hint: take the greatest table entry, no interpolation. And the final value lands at 12.28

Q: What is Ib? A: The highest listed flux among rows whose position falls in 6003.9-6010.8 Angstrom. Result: 11.13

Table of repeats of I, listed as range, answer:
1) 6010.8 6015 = 11.3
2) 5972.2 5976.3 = 11.5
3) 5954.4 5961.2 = 11.7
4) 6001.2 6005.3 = 10.9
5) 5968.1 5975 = 12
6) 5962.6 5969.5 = 11.9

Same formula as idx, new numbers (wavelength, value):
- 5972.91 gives 11.86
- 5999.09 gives 11.49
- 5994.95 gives 11.36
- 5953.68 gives 11.25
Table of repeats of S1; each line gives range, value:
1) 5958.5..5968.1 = 11.95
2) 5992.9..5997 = 11.47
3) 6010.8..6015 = 11.44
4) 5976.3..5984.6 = 11.27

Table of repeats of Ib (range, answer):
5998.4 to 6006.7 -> 11.49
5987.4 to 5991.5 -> 11.87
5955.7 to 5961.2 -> 11.74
